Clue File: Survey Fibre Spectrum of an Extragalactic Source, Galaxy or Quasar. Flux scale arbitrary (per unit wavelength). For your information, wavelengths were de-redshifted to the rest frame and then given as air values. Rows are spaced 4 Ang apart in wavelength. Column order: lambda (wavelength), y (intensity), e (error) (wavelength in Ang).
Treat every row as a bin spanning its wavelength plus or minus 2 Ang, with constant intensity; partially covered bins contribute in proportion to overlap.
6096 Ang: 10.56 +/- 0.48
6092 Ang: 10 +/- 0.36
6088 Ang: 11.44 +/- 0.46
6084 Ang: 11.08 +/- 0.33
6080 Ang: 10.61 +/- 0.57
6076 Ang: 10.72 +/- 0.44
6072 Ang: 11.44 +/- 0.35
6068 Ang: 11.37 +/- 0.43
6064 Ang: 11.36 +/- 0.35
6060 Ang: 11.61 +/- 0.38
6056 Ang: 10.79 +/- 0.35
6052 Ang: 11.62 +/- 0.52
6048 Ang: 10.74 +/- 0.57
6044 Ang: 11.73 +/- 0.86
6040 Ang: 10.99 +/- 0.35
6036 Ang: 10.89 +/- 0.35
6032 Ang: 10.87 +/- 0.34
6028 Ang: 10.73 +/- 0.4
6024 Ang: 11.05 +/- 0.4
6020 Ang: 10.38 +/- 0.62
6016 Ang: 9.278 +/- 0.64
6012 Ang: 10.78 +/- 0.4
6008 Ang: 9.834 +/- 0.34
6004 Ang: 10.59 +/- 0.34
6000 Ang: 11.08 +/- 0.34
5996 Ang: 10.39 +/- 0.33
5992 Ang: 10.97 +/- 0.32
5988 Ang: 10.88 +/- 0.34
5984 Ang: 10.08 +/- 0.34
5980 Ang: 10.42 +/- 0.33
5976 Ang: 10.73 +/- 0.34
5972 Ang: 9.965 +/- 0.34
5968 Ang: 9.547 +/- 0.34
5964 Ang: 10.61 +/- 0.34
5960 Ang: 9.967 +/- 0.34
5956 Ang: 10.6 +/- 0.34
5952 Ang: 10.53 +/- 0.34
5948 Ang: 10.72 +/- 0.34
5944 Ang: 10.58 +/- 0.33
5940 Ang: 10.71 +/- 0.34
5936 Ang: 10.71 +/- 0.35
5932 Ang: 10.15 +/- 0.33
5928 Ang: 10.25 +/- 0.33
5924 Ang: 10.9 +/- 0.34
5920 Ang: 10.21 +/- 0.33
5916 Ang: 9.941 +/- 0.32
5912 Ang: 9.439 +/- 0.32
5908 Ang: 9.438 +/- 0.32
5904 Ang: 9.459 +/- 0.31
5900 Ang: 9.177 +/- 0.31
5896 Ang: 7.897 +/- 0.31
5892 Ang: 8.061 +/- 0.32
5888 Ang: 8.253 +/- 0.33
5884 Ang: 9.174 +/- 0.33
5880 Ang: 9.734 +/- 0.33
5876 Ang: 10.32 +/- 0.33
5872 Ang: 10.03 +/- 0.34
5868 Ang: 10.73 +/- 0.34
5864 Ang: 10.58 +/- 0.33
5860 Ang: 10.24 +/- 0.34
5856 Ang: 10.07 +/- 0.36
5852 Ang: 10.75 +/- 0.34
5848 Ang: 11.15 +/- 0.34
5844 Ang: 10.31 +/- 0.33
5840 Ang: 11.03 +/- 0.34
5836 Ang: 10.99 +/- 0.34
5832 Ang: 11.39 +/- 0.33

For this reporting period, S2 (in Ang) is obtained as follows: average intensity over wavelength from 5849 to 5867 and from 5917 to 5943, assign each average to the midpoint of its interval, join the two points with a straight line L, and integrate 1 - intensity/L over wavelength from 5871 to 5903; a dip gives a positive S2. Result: 4.3 Ang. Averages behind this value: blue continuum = 10.5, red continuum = 10.5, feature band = 9.06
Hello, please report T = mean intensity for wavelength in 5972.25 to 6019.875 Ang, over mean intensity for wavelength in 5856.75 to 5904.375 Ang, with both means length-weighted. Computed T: 1.1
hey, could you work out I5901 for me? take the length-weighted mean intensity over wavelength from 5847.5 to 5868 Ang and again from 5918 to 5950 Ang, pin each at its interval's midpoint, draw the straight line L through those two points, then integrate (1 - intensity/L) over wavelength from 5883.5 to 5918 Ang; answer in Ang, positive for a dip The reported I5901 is 5.1 Ang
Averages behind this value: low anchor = 10.5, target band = 8.97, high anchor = 10.5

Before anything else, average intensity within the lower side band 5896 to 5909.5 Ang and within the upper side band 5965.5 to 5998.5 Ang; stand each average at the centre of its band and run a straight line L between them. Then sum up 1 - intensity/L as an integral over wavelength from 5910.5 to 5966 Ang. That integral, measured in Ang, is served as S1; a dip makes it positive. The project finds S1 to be -4.0 Ang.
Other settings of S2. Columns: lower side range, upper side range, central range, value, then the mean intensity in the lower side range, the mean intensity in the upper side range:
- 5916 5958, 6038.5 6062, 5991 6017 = 1.2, 10.5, 11.3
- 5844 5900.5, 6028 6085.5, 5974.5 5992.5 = 0.0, 9.76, 11.1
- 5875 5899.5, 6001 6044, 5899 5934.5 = -2.6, 8.87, 10.6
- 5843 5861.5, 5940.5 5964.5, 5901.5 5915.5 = 1.4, 10.5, 10.5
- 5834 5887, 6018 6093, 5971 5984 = 0.5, 10.4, 11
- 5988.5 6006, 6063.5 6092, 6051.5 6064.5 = -0.4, 10.8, 11.1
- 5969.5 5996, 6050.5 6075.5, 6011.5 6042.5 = 0.9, 10.5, 11.3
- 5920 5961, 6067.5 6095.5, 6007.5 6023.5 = 0.8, 10.5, 10.9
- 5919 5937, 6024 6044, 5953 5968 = 0.4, 10.4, 11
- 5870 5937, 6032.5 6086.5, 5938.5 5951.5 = -0.9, 9.58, 11.1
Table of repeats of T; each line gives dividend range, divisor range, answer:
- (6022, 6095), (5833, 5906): 1.12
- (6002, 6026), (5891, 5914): 1.15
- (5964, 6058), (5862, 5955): 1.08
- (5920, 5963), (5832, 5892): 1.03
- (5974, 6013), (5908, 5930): 1.05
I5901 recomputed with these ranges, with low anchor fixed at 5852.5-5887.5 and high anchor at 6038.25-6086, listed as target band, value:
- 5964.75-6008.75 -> 1.3 Ang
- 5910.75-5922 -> 0.5 Ang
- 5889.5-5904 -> 2.4 Ang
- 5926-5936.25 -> 0.1 Ang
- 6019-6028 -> 0.2 Ang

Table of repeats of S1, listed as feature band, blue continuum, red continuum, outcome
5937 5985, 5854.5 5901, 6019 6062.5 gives -0.38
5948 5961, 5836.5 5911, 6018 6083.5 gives -0.09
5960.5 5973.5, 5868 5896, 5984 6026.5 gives 0.11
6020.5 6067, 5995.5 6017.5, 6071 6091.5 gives -1.98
